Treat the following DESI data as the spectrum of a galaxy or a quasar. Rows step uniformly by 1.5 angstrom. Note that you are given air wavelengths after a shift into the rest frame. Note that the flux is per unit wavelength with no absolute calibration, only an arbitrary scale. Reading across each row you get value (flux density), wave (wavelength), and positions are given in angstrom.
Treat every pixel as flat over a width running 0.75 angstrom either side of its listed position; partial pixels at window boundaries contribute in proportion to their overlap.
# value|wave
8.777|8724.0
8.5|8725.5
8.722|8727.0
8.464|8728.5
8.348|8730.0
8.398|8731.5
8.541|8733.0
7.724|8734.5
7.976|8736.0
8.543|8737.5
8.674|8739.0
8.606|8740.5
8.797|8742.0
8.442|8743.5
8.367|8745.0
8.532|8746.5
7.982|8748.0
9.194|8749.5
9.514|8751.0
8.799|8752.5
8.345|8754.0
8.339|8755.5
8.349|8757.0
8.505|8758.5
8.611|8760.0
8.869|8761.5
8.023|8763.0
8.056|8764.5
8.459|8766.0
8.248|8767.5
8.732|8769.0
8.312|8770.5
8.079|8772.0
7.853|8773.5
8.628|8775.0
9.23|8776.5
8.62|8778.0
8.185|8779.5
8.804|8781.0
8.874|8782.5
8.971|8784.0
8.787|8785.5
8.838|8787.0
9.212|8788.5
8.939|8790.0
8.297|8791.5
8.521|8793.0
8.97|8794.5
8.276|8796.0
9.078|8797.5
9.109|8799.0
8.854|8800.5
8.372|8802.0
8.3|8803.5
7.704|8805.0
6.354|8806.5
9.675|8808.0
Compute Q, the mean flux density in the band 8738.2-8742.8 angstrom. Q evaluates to 8.69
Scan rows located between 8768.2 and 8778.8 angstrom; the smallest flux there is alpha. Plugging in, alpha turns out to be 7.853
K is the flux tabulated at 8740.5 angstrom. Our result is 8.606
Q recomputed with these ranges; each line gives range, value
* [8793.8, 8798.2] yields 8.77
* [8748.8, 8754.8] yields 8.96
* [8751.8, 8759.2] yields 8.46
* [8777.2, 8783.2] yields 8.62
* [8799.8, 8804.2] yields 8.51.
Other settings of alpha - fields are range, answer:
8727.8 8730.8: 8.348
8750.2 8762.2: 8.339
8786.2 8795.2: 8.297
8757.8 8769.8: 8.023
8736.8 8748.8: 7.982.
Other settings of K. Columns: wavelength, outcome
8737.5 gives 8.543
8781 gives 8.804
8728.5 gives 8.464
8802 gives 8.372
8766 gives 8.459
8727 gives 8.722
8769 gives 8.732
